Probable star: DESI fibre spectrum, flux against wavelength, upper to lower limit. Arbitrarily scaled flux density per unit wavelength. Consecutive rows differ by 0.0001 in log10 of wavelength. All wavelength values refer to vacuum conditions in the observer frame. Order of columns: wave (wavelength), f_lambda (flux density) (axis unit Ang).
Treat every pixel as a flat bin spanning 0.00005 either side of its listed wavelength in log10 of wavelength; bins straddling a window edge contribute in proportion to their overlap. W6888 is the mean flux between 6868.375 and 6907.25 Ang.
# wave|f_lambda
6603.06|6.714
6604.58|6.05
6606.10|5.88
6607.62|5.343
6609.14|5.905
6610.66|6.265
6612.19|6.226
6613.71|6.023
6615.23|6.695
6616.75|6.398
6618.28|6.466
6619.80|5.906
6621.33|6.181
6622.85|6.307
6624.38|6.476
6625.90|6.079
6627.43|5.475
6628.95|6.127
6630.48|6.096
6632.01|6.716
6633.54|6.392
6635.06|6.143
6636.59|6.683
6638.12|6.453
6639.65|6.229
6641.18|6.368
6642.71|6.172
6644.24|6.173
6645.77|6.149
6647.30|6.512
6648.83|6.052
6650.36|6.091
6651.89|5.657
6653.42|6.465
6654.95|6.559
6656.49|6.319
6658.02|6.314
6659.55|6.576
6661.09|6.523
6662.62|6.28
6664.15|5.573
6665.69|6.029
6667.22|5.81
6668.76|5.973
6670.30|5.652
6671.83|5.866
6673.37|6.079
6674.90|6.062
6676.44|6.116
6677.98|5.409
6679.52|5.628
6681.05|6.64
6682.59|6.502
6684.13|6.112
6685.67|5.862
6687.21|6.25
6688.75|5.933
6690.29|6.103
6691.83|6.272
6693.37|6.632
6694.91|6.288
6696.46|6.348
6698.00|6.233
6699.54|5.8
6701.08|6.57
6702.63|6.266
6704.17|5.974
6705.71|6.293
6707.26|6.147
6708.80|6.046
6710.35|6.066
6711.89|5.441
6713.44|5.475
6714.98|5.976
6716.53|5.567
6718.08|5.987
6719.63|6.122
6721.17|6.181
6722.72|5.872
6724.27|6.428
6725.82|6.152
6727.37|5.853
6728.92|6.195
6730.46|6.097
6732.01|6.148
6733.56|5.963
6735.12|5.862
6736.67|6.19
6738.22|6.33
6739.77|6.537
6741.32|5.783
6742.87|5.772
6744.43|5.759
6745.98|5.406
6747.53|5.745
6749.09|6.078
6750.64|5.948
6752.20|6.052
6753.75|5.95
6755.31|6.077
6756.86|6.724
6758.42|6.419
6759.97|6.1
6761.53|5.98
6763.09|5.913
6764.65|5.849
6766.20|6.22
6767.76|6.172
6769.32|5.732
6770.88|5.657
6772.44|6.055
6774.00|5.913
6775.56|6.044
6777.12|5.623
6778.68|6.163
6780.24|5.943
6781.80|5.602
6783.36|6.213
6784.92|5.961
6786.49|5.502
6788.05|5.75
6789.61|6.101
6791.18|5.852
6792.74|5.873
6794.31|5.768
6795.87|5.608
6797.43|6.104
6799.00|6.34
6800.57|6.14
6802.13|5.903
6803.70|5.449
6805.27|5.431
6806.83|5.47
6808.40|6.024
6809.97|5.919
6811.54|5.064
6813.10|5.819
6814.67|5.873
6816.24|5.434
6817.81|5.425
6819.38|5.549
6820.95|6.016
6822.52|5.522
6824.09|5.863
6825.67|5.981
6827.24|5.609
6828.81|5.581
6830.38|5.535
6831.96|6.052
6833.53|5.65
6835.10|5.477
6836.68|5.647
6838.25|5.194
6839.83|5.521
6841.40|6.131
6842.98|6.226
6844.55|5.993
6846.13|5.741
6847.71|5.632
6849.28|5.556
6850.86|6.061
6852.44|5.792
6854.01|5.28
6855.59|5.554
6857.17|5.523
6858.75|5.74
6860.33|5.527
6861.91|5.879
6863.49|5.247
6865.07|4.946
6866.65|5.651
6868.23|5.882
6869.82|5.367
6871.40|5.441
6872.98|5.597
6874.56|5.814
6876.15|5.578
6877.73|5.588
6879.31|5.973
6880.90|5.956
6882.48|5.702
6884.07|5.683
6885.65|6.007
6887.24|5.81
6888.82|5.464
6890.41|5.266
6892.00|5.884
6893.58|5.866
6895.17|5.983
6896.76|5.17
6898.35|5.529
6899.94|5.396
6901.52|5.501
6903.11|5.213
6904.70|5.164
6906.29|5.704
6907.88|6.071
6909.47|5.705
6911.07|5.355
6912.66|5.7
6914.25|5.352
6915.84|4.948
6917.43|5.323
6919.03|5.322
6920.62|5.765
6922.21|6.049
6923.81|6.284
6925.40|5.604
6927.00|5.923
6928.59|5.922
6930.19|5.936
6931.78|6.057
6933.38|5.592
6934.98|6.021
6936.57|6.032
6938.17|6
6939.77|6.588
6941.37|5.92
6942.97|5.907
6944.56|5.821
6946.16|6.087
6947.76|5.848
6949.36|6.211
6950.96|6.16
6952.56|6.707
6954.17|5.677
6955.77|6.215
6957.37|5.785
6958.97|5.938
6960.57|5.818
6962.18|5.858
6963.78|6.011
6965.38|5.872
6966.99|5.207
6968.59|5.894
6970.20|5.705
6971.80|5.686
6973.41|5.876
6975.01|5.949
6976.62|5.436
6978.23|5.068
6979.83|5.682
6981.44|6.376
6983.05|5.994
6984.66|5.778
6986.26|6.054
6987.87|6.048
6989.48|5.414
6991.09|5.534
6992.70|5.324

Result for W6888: 5.62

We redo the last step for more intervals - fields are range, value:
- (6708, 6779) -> 5.99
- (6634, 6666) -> 6.26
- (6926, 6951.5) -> 6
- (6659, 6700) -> 6.09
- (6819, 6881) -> 5.67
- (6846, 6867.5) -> 5.58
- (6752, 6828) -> 5.87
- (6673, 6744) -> 6.08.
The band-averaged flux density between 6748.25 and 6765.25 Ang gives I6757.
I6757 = 6.1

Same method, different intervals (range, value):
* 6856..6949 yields 5.7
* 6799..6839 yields 5.68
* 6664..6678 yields 5.89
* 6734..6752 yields 5.95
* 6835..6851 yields 5.74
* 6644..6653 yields 6.12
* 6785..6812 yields 5.79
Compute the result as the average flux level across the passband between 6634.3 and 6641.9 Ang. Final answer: 6.37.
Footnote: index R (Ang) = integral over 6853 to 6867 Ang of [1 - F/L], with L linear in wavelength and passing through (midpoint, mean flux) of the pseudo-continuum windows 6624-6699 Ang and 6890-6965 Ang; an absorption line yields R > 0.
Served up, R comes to 1.0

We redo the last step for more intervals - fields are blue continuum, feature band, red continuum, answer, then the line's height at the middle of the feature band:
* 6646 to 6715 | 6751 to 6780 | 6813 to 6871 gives -0.8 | 5.87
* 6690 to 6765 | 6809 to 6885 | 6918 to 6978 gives 3.9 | 5.97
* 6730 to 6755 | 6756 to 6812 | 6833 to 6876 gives -0.6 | 5.85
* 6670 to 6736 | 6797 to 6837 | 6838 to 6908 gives 0.4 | 5.78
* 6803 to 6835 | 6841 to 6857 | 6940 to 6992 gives -0.2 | 5.7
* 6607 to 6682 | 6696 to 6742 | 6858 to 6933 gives -0.5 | 6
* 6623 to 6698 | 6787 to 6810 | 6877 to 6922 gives 0.0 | 5.84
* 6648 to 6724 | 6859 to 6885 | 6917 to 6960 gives 1.6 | 5.99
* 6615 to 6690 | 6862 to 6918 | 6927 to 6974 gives 3.9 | 5.99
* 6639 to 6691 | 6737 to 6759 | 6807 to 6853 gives -0.5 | 5.92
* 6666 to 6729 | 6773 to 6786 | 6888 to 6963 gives 0.1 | 5.95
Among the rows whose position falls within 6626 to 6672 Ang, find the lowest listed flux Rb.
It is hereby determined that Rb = 5.475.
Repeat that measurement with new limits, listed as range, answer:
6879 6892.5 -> 5.266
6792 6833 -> 5.064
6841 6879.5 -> 4.946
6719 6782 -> 5.406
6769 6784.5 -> 5.602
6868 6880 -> 5.367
